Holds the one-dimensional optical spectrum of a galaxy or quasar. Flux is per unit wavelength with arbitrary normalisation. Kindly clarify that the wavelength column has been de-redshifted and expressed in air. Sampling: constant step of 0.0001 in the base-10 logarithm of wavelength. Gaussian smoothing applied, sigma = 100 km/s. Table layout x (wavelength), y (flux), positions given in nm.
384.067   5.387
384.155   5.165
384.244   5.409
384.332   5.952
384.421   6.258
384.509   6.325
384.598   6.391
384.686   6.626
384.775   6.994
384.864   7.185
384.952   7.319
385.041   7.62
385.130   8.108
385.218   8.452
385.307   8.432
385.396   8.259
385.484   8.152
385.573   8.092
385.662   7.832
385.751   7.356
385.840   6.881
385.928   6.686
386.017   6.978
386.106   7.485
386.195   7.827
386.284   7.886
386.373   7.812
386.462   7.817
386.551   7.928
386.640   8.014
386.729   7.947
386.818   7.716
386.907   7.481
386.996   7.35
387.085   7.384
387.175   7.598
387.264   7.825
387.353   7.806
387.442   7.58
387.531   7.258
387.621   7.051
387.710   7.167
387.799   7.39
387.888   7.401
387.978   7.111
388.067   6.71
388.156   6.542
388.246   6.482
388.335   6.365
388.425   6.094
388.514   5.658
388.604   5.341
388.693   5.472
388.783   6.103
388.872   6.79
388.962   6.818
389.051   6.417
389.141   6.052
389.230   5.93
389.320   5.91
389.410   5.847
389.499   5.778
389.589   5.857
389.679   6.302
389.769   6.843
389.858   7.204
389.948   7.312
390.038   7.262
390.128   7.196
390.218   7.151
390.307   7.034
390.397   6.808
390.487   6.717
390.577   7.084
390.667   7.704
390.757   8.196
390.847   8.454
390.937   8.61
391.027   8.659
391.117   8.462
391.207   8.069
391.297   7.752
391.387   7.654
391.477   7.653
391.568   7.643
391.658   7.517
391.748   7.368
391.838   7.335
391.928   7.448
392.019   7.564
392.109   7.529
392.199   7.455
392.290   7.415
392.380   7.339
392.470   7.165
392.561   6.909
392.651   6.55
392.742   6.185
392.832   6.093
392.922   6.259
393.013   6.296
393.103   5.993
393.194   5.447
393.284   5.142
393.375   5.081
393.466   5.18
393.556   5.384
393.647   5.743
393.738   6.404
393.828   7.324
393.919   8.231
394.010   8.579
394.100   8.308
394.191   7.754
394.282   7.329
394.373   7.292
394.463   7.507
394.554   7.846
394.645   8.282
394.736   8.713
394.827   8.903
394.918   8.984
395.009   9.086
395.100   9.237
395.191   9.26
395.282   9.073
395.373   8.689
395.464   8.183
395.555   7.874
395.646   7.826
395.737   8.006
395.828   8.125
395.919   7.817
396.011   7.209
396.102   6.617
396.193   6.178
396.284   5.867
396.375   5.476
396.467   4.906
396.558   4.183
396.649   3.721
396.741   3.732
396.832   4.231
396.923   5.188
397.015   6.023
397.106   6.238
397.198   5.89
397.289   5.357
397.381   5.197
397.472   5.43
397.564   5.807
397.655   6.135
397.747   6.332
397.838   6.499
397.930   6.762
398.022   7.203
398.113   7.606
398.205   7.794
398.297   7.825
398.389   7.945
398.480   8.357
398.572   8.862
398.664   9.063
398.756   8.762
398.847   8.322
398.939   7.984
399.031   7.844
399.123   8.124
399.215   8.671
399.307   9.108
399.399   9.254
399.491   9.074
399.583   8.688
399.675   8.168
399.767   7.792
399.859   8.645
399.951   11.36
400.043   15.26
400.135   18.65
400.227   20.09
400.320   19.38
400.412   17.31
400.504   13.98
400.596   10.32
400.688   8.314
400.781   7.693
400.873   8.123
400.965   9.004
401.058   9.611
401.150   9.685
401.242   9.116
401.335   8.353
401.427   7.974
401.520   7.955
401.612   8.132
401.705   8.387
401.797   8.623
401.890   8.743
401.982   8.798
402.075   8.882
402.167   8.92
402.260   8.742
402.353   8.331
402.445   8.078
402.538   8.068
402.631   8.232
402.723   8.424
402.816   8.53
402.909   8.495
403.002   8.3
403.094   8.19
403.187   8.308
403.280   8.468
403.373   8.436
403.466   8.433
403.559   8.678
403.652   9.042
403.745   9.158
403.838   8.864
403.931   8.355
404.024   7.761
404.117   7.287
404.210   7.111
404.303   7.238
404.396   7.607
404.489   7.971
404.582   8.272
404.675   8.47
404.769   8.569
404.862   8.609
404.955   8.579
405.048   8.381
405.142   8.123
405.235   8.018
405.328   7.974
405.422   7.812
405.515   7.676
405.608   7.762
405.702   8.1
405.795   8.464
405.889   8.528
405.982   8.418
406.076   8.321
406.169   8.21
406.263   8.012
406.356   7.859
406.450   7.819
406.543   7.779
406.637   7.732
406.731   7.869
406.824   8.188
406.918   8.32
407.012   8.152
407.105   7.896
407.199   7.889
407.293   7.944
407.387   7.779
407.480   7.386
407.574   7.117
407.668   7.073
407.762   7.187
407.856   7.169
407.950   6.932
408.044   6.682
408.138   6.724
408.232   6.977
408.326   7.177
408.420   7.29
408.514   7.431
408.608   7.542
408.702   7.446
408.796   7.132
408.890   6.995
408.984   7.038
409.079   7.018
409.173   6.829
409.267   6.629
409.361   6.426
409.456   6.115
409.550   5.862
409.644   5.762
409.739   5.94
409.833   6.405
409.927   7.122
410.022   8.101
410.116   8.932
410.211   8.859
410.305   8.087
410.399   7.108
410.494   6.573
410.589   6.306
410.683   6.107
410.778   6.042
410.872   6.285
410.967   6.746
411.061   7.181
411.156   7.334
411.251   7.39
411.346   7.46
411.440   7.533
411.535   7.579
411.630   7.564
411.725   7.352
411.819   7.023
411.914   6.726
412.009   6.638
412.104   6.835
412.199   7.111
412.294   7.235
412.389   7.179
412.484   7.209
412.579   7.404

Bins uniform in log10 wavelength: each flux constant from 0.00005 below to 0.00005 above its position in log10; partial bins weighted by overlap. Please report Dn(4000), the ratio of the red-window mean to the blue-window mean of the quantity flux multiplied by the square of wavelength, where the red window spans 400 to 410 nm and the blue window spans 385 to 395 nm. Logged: 1.26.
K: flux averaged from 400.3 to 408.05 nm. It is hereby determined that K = 8.47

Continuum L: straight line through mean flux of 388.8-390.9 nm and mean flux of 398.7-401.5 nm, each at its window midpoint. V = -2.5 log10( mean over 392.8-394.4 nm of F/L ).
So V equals 0.240 mag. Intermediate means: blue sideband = 6.81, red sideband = 10.5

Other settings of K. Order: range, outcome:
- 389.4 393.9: 6.96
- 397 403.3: 8.91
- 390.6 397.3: 7.1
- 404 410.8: 7.51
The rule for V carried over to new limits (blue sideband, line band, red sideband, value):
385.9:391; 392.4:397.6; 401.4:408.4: 0.103 mag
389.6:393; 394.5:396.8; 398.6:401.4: 0.205 mag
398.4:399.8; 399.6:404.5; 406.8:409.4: -0.166 mag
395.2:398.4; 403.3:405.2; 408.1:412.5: -0.211 mag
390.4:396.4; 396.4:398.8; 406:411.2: 0.163 mag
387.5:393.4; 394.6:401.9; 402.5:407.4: -0.111 mag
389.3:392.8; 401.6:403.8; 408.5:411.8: -0.195 mag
